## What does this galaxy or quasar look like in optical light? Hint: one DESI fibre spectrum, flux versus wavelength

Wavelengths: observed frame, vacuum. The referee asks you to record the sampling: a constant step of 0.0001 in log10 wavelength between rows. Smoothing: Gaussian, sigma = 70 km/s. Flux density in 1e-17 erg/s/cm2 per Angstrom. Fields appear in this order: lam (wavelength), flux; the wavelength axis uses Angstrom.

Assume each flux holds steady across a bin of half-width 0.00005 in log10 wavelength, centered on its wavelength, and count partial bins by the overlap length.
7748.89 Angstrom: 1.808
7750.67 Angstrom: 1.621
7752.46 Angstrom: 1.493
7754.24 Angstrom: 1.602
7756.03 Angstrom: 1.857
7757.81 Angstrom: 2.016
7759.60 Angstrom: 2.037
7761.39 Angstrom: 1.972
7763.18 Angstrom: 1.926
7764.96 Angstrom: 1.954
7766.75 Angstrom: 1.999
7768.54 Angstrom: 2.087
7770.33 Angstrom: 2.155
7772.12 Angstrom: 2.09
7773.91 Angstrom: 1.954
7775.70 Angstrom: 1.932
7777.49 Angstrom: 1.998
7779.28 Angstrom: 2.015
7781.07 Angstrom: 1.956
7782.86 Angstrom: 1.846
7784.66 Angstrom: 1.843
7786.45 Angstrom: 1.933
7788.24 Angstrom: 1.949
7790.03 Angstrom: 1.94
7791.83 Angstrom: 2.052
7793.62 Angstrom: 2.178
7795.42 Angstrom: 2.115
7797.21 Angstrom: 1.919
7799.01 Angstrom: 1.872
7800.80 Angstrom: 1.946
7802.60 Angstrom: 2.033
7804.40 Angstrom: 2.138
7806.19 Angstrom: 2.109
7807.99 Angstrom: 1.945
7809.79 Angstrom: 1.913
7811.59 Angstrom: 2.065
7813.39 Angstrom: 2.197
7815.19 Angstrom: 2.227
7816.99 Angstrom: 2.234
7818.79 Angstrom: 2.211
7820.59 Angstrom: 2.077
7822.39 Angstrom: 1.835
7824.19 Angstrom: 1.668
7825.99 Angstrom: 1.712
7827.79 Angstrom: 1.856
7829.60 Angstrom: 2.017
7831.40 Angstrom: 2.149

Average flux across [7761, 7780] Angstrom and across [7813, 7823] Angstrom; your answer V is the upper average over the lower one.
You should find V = 1.06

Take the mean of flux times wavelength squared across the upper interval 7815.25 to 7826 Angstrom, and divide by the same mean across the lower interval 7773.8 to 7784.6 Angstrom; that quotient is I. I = 1.04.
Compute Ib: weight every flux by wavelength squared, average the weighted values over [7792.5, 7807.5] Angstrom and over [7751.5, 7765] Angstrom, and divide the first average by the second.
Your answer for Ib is 1.1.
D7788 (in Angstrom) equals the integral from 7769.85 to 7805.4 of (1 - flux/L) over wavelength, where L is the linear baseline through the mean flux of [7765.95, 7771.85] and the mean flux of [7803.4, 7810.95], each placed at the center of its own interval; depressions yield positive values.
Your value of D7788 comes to 1.1 Angstrom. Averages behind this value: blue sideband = 2.08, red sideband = 2.03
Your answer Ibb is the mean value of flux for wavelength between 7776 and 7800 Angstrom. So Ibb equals 1.97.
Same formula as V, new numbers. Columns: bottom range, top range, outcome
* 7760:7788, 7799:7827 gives 1.02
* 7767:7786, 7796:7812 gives 1.00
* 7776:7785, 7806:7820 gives 1.09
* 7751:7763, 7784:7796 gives 1.10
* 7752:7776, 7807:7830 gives 1.03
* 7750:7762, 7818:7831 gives 1.07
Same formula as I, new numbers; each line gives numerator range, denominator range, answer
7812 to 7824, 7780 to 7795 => 1.08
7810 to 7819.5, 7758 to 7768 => 1.11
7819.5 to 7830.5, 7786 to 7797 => 0.93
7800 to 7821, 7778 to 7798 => 1.06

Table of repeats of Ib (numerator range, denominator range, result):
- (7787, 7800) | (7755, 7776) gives 1.01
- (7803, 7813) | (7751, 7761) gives 1.15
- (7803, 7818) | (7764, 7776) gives 1.05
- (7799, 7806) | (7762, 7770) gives 1.02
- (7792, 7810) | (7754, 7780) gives 1.03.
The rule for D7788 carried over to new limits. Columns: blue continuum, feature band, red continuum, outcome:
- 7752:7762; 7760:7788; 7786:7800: -0.9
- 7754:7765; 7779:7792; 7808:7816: 0.5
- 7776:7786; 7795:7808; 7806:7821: 0.2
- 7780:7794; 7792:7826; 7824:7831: -2.3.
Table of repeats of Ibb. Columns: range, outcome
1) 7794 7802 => 1.98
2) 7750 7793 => 1.93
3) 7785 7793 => 1.97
